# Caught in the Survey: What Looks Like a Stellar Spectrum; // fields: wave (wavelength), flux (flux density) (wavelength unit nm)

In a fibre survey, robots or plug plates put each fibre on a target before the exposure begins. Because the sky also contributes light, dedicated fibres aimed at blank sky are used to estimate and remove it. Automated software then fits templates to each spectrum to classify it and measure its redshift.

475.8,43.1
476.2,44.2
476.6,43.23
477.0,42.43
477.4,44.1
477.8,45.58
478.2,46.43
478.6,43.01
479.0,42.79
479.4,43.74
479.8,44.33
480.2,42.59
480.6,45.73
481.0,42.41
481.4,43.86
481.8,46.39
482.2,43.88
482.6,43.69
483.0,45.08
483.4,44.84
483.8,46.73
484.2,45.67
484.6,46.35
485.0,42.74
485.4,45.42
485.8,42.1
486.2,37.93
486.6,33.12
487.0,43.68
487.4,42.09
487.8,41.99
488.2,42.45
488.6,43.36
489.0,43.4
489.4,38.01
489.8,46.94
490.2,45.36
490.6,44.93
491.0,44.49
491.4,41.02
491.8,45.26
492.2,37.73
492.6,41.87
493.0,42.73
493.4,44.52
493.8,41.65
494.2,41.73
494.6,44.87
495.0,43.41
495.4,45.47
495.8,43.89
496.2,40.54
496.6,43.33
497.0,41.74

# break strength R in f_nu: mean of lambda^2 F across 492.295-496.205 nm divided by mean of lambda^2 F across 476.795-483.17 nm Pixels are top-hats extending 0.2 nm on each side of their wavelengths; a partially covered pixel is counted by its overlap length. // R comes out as 1.0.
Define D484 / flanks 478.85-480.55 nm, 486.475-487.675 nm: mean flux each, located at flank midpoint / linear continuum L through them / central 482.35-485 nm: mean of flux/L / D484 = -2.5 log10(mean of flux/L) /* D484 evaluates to -0.09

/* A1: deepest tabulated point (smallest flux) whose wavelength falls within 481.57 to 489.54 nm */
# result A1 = 33.12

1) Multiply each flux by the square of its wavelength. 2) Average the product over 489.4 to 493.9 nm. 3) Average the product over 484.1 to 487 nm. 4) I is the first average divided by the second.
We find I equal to 1.1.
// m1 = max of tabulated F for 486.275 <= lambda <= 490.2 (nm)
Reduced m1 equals 46.94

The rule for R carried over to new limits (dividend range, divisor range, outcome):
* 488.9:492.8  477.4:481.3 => 1.02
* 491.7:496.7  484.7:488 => 1.07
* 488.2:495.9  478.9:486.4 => 1.02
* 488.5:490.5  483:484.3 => 0.98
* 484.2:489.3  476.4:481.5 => 0.99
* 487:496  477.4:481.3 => 1.03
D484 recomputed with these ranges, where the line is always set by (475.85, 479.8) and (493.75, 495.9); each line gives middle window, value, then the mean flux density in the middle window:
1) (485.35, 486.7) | 0.11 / 39.5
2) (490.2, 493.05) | 0.02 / 42.8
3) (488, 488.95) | 0.02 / 43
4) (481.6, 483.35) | -0.02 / 44.8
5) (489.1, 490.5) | 0.00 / 43.5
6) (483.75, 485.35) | -0.04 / 45.2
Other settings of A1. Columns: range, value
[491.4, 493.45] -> 37.73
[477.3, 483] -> 42.41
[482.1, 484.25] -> 43.69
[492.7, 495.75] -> 41.65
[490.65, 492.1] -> 41.02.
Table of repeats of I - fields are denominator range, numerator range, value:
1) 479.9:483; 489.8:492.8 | 1.02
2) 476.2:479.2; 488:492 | 1.04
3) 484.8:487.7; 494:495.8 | 1.11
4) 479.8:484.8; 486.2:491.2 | 0.97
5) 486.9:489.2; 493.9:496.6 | 1.04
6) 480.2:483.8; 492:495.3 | 1.00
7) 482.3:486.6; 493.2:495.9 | 1.04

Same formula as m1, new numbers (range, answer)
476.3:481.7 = 46.43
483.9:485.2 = 46.35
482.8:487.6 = 46.73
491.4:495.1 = 45.26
